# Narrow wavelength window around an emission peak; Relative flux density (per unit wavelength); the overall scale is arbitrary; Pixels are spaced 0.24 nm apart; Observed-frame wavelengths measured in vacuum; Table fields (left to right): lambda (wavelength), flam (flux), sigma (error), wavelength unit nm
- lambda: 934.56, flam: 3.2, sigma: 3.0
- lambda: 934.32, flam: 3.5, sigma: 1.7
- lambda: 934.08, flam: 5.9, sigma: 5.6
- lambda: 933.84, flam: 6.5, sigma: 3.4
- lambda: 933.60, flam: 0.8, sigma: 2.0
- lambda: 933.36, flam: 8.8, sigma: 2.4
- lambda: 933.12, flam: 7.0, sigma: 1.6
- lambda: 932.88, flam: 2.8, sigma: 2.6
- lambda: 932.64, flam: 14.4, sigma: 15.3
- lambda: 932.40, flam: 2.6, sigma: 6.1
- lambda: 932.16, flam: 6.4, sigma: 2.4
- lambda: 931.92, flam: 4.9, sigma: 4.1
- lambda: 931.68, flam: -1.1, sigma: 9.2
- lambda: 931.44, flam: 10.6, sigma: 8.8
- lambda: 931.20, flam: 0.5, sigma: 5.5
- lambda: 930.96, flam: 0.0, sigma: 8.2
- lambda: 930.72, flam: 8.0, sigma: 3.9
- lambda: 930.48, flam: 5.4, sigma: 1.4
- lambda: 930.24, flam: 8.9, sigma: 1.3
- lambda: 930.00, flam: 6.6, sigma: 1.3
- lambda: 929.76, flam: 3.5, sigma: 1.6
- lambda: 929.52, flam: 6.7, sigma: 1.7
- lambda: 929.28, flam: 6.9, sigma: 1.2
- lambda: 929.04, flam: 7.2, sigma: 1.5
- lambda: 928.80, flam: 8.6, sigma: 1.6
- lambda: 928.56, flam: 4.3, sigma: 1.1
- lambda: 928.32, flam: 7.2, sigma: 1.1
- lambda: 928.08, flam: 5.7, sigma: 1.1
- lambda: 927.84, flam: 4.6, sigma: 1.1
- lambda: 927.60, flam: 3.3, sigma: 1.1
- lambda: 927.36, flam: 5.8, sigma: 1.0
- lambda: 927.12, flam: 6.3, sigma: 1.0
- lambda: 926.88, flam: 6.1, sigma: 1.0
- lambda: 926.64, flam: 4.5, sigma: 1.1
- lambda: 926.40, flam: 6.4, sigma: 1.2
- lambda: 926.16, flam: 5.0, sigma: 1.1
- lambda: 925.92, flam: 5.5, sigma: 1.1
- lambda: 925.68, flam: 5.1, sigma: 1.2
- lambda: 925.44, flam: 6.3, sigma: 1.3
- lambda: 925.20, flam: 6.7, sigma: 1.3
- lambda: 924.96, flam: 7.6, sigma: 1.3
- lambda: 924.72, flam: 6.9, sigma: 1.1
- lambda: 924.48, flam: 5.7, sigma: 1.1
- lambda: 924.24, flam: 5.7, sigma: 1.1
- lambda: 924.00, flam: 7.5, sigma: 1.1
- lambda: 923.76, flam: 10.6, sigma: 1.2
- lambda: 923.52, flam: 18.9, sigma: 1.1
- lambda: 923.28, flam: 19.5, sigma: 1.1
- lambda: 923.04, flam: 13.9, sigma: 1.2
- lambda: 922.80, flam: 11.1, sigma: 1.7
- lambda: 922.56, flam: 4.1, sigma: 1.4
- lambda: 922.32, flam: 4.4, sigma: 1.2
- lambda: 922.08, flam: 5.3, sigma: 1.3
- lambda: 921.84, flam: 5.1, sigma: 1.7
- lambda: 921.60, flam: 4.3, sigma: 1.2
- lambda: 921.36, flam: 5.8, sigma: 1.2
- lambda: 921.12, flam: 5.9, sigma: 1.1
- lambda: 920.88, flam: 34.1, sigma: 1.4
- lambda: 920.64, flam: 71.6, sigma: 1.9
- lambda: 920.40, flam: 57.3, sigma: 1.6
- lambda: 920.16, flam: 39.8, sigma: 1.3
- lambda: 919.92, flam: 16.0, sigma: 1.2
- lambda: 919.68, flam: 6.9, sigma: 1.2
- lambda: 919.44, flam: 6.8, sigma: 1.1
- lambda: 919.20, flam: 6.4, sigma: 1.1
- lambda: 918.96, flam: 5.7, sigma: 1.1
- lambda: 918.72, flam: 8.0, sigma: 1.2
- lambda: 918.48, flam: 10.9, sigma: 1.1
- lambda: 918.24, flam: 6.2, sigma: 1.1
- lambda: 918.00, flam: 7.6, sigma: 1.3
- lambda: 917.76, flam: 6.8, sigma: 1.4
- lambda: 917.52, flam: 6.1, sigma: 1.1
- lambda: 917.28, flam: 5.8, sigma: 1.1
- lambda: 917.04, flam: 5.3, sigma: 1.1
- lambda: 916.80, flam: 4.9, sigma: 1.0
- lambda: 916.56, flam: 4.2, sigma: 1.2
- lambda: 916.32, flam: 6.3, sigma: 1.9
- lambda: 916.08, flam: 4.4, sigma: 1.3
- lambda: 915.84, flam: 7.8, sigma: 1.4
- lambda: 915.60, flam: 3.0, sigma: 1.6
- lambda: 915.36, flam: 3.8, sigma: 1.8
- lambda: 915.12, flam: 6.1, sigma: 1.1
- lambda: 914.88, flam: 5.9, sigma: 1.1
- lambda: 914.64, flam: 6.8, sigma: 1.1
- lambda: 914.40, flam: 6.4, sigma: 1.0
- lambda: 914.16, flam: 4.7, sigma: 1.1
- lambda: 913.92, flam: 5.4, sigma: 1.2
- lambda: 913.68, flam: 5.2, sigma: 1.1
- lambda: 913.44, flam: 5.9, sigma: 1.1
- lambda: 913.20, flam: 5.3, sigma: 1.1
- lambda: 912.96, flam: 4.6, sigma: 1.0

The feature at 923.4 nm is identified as [N II]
